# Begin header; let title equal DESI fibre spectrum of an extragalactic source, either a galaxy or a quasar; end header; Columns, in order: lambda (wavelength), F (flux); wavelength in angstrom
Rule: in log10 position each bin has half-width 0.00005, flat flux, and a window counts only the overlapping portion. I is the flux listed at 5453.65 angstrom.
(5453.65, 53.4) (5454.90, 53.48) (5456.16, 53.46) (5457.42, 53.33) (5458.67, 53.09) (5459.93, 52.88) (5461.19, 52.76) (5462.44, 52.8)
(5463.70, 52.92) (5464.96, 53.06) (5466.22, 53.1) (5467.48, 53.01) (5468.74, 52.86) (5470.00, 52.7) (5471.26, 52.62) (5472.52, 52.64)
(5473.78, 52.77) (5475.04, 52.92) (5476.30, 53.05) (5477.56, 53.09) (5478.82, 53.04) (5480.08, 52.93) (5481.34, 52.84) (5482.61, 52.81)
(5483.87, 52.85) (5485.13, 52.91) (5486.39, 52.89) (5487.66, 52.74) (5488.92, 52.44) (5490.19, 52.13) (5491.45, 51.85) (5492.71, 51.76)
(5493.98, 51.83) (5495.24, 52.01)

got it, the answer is 53.4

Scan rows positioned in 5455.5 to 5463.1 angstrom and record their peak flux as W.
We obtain 53.46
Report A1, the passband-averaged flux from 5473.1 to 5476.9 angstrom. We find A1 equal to 52.9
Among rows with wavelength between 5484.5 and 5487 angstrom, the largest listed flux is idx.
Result 52.91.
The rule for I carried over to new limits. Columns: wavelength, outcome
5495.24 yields 52.01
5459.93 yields 52.88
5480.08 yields 52.93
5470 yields 52.7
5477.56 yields 53.09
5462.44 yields 52.8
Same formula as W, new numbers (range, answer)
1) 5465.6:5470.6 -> 53.1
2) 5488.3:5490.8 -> 52.44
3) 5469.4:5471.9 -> 52.7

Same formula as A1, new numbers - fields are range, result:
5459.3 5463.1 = 52.8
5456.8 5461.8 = 53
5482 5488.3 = 52.9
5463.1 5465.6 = 52.9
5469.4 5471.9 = 52.7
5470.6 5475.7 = 52.8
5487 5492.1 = 52.3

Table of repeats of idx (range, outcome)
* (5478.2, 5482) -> 53.04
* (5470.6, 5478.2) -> 53.09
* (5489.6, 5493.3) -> 52.13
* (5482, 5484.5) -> 52.85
